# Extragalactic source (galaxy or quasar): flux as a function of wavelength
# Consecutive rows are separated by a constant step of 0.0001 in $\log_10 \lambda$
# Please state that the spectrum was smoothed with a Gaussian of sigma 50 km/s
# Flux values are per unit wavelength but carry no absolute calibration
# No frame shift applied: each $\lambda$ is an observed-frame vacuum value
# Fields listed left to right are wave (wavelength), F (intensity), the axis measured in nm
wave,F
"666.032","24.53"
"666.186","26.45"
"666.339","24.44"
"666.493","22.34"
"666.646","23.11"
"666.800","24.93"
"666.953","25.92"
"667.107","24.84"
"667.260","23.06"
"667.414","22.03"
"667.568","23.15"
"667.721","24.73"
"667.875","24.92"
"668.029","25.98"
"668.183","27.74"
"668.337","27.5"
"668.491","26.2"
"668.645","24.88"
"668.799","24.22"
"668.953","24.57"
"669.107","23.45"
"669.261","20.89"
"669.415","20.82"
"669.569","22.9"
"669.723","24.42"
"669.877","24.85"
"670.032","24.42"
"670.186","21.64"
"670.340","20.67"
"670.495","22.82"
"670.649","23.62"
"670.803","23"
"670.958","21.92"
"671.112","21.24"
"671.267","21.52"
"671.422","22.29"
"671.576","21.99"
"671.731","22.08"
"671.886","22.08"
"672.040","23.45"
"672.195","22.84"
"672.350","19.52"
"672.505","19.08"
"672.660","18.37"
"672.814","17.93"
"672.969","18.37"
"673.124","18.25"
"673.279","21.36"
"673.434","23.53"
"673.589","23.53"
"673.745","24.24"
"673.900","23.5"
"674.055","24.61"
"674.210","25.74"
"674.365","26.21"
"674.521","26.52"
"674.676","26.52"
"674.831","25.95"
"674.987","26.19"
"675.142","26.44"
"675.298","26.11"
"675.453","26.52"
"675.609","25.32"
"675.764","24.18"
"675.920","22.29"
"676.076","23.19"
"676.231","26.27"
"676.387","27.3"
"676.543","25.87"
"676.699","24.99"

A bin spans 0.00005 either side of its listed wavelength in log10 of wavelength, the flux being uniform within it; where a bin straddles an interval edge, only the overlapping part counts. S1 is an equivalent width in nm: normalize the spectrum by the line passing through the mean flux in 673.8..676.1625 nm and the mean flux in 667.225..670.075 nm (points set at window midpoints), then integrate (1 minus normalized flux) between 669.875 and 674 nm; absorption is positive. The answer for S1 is 0.507 nm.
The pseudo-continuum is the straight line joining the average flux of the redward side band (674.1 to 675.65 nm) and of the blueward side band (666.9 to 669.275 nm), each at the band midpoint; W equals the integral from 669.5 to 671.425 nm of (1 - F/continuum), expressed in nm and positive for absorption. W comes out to 0.19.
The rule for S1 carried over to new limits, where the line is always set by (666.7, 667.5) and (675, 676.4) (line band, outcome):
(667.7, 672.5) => 0.244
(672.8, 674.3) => 0.159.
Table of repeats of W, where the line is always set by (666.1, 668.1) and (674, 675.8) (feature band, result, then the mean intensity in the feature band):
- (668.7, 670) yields 0.08 nm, 23.3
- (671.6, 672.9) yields 0.24 nm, 20.7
